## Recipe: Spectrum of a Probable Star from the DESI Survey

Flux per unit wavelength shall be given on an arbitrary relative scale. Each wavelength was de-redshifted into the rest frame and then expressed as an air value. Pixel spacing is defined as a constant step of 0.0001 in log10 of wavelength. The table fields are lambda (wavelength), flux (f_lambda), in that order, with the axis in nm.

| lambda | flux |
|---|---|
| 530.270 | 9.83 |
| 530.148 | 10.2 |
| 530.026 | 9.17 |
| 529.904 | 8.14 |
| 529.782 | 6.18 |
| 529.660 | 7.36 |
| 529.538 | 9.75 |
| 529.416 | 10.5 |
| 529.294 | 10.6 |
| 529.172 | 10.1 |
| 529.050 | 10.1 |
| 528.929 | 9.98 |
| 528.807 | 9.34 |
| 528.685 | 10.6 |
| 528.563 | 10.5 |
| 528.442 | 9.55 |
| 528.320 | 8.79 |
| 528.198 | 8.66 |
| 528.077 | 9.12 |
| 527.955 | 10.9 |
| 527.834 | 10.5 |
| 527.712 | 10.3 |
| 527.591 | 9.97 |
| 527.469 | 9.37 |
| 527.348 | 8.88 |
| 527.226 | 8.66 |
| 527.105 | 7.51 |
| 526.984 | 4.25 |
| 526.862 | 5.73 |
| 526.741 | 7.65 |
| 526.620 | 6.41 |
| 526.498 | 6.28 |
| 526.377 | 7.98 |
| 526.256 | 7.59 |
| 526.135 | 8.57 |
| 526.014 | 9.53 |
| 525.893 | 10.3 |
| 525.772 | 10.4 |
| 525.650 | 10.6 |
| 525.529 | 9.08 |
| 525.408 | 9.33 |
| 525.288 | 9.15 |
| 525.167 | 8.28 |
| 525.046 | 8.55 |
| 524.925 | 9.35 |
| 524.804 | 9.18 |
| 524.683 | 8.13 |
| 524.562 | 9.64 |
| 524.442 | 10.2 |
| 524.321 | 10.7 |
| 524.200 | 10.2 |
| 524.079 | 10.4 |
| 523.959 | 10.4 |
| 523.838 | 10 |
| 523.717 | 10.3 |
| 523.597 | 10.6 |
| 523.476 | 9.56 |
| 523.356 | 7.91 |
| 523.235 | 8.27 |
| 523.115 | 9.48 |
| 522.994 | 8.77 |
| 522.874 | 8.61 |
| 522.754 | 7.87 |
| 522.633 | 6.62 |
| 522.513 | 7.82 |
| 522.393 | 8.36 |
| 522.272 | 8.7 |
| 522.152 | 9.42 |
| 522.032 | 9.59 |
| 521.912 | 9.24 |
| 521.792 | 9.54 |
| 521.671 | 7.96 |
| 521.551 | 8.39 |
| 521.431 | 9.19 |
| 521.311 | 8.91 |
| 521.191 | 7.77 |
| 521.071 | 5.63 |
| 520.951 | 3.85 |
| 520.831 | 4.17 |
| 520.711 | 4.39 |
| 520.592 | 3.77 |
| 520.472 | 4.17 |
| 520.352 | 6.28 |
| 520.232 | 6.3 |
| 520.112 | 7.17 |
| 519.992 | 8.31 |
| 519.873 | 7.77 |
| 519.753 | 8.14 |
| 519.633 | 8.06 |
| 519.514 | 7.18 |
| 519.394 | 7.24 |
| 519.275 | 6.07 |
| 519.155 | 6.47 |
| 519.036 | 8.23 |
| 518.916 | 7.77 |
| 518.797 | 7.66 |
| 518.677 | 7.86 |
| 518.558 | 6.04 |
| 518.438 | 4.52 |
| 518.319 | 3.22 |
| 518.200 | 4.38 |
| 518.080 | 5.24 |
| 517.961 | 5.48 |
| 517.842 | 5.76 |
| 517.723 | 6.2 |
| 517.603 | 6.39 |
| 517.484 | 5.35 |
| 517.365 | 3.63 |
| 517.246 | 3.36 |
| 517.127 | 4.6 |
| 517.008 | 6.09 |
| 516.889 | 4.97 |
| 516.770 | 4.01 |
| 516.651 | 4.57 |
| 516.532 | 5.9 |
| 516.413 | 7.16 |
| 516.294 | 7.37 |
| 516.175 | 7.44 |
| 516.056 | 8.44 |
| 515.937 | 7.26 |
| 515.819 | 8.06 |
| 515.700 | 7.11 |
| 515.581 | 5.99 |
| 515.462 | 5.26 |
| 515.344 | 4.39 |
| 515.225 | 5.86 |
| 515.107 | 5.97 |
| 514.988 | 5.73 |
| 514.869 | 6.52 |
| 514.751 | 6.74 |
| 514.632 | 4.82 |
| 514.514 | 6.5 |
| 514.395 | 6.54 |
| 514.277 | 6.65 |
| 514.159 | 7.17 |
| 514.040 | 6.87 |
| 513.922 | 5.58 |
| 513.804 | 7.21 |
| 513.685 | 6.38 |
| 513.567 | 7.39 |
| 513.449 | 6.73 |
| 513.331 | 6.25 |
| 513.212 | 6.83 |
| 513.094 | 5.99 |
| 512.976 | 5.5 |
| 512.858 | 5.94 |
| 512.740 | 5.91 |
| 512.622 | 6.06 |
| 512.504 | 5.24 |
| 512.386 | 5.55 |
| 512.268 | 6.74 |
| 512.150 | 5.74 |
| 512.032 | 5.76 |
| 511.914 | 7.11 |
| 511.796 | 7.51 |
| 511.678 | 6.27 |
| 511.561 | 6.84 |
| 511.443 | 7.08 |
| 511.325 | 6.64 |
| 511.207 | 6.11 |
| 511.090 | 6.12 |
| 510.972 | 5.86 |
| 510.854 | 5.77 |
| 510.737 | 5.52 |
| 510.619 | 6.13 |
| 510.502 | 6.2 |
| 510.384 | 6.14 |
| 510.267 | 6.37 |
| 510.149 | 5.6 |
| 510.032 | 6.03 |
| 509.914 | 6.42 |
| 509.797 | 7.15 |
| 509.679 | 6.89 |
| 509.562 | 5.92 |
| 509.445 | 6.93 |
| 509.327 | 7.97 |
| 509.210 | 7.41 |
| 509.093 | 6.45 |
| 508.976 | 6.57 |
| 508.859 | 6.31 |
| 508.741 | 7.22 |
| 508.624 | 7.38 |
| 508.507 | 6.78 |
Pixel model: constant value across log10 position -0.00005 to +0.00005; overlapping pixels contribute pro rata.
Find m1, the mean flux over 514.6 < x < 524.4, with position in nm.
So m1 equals 7.03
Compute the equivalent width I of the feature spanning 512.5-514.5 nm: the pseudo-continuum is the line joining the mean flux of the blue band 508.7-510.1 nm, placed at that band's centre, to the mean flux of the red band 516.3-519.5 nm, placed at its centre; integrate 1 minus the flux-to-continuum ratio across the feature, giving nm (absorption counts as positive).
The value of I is -0.043 nm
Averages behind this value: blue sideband 6.76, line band 6.4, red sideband 5.75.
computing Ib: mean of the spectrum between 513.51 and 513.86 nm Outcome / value 6.98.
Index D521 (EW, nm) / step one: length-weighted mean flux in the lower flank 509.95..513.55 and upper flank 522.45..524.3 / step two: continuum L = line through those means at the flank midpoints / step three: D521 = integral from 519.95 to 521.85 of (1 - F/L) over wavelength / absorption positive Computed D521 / 0.43 nm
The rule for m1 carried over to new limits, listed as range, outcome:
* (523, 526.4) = 9.42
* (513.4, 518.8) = 5.99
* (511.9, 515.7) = 6.16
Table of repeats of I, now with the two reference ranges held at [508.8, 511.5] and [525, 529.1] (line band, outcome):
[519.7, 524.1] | 0.13 nm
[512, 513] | 0.14 nm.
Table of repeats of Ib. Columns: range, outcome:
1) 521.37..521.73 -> 8.52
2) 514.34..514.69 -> 5.95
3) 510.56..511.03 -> 5.83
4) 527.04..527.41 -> 8.32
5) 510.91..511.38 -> 6.17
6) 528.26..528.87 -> 9.75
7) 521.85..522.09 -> 9.43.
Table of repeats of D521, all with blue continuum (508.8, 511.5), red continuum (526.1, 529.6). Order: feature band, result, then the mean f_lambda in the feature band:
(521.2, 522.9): -0.10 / 8.56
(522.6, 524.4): -0.23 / 9.36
